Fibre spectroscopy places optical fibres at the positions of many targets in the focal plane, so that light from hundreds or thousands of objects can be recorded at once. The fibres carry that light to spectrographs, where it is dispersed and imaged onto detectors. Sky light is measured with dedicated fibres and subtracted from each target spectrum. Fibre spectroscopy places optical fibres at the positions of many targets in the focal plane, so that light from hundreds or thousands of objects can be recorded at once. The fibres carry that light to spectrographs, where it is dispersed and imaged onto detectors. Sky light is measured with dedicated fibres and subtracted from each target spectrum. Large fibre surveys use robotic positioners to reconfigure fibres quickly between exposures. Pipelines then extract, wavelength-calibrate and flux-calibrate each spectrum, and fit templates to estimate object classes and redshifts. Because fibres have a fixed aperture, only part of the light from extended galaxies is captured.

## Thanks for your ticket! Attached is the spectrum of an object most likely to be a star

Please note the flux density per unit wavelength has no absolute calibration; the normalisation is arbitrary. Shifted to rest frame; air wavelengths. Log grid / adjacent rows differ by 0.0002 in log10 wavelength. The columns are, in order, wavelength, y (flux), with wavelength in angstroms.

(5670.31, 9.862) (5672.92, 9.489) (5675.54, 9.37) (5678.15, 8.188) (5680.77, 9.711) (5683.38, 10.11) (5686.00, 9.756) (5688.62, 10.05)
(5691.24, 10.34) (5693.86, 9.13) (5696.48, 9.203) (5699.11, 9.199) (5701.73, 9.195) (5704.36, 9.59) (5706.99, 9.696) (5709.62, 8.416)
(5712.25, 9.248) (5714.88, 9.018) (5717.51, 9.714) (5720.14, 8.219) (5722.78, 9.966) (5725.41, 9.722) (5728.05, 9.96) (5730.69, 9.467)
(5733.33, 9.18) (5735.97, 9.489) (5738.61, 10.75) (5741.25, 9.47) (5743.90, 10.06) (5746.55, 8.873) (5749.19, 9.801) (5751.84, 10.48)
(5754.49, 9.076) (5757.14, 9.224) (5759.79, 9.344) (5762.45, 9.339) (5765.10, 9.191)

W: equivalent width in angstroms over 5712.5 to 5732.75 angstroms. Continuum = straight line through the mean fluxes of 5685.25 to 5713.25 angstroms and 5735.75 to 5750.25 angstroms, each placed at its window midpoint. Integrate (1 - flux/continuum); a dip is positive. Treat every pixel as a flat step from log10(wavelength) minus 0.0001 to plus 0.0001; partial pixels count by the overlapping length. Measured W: 0.4 angstroms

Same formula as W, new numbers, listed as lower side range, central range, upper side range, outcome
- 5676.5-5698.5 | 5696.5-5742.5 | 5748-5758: 0.9 angstroms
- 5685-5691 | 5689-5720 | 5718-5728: 1.3 angstroms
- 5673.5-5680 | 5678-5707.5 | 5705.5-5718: -1.7 angstroms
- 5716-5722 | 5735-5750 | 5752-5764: -0.8 angstroms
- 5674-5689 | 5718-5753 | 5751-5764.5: -0.7 angstroms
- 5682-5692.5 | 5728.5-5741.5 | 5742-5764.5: -0.1 angstroms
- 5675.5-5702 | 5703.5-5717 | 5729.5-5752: 0.5 angstroms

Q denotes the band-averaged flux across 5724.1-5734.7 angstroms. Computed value 9.58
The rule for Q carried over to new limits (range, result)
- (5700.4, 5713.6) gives 9.23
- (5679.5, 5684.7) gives 9.92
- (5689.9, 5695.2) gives 9.74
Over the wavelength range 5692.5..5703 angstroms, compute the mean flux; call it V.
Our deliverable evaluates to 9.19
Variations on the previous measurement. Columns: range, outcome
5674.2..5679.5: 8.78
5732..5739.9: 9.81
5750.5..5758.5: 9.59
